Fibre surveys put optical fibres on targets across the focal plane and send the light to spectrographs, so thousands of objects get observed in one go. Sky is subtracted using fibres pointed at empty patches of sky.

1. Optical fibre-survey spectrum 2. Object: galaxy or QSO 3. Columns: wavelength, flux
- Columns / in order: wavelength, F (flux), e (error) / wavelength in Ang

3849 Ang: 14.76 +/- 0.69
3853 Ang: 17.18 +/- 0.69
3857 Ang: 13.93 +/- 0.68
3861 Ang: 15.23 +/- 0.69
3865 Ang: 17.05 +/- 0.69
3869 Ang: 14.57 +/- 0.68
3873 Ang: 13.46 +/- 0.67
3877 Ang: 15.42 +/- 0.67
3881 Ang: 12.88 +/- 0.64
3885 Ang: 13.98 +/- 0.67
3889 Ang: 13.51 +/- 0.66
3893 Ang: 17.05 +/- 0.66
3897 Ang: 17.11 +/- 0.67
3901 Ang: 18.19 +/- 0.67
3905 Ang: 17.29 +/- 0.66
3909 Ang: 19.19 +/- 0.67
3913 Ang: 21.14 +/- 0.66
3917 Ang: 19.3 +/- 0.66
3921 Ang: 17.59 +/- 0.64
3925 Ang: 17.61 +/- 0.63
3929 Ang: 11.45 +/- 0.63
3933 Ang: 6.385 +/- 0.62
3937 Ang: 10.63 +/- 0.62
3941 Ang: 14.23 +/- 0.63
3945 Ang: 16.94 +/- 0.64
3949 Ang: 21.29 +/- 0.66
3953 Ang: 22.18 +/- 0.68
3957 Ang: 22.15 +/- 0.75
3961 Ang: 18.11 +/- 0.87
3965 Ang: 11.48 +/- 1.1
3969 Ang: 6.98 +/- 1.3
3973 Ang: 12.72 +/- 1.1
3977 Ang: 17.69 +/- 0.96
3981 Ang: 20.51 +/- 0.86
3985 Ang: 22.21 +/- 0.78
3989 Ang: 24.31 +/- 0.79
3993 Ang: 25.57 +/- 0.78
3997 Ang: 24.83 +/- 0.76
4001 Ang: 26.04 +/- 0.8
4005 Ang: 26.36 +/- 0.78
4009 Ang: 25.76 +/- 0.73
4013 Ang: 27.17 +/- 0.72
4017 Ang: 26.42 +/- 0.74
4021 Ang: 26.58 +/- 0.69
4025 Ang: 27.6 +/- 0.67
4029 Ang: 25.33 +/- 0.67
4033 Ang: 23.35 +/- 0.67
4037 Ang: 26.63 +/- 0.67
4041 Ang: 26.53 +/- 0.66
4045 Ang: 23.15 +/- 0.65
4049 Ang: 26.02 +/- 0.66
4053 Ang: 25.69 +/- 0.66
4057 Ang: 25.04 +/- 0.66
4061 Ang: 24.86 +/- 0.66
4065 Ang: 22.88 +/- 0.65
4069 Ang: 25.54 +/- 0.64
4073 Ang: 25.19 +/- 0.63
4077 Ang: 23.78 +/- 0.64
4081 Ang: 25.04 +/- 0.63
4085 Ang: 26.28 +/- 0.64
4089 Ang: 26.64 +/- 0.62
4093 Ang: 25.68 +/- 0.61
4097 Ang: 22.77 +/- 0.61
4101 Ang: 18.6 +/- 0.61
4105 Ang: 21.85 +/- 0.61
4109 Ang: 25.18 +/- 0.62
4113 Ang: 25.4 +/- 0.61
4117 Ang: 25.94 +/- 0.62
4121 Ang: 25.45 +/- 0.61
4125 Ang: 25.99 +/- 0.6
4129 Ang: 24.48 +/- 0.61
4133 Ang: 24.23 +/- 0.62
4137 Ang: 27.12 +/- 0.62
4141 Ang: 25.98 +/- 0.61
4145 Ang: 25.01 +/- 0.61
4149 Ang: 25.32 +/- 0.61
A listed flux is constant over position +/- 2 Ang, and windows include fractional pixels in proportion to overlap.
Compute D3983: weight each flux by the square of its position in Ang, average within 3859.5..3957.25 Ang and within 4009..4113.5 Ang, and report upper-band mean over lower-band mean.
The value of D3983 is 1.7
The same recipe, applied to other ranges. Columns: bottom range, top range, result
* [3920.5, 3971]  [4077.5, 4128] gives 1.76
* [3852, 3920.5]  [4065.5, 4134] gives 1.68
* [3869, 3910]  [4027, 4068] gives 1.72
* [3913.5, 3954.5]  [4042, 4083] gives 1.66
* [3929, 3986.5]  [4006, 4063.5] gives 1.69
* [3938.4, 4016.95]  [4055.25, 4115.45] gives 1.25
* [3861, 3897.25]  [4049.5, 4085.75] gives 1.84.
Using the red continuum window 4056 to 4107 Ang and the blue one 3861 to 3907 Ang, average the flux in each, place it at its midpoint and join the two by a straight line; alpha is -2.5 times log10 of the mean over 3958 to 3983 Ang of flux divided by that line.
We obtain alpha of 0.28 mag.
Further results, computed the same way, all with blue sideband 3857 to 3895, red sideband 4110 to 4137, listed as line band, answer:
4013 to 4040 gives -0.23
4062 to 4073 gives -0.07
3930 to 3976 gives 0.22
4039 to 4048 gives -0.14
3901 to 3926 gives -0.15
